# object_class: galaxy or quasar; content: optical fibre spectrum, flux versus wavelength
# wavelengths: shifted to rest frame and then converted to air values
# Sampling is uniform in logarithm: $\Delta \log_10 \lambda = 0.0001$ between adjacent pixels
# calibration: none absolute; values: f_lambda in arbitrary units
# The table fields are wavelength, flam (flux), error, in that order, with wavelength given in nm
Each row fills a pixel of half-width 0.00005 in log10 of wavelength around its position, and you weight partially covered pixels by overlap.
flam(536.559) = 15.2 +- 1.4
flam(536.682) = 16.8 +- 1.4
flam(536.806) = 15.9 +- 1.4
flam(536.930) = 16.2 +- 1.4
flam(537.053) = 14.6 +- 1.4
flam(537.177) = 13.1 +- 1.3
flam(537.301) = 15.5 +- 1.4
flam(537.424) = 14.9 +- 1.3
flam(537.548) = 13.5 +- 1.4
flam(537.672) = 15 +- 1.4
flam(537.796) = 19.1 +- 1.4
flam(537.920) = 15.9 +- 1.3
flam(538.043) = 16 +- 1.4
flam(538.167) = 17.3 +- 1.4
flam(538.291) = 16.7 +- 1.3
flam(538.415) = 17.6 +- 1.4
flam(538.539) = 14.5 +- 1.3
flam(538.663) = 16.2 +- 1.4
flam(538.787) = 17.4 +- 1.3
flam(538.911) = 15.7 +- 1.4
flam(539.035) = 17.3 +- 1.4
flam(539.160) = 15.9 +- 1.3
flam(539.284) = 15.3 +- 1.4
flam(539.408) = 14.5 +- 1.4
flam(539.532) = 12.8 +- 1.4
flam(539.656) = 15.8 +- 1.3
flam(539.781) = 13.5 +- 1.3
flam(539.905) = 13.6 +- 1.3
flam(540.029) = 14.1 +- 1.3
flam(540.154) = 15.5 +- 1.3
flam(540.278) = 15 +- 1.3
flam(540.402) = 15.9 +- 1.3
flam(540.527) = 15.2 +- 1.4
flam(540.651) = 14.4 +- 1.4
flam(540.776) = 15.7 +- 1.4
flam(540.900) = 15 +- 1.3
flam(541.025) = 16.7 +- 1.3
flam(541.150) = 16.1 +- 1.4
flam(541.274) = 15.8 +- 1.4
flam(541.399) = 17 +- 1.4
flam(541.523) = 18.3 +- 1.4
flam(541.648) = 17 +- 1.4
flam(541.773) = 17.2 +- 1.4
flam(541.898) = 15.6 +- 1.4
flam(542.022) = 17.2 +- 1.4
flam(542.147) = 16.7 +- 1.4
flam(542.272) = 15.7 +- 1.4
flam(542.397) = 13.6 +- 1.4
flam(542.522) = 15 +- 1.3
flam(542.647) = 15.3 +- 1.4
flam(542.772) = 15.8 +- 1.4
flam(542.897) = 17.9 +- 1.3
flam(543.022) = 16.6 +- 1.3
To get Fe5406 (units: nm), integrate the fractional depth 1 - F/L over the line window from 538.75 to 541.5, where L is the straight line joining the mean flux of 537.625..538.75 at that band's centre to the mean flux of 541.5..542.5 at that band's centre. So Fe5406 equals 0.17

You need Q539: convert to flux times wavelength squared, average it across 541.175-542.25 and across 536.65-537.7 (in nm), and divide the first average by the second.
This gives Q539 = 1.14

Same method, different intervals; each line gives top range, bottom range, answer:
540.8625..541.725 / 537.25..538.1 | 1.07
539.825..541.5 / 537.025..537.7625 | 1.07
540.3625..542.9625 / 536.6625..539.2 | 1.02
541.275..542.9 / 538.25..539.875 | 1.06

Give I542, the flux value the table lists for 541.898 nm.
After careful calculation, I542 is 15.6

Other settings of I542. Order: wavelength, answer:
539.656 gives 15.8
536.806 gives 15.9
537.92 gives 15.9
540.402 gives 15.9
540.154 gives 15.5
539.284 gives 15.3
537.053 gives 14.6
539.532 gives 12.8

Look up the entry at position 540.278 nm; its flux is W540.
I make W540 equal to 15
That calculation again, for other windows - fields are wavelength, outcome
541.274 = 15.8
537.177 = 13.1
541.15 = 16.1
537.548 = 13.5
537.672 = 15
